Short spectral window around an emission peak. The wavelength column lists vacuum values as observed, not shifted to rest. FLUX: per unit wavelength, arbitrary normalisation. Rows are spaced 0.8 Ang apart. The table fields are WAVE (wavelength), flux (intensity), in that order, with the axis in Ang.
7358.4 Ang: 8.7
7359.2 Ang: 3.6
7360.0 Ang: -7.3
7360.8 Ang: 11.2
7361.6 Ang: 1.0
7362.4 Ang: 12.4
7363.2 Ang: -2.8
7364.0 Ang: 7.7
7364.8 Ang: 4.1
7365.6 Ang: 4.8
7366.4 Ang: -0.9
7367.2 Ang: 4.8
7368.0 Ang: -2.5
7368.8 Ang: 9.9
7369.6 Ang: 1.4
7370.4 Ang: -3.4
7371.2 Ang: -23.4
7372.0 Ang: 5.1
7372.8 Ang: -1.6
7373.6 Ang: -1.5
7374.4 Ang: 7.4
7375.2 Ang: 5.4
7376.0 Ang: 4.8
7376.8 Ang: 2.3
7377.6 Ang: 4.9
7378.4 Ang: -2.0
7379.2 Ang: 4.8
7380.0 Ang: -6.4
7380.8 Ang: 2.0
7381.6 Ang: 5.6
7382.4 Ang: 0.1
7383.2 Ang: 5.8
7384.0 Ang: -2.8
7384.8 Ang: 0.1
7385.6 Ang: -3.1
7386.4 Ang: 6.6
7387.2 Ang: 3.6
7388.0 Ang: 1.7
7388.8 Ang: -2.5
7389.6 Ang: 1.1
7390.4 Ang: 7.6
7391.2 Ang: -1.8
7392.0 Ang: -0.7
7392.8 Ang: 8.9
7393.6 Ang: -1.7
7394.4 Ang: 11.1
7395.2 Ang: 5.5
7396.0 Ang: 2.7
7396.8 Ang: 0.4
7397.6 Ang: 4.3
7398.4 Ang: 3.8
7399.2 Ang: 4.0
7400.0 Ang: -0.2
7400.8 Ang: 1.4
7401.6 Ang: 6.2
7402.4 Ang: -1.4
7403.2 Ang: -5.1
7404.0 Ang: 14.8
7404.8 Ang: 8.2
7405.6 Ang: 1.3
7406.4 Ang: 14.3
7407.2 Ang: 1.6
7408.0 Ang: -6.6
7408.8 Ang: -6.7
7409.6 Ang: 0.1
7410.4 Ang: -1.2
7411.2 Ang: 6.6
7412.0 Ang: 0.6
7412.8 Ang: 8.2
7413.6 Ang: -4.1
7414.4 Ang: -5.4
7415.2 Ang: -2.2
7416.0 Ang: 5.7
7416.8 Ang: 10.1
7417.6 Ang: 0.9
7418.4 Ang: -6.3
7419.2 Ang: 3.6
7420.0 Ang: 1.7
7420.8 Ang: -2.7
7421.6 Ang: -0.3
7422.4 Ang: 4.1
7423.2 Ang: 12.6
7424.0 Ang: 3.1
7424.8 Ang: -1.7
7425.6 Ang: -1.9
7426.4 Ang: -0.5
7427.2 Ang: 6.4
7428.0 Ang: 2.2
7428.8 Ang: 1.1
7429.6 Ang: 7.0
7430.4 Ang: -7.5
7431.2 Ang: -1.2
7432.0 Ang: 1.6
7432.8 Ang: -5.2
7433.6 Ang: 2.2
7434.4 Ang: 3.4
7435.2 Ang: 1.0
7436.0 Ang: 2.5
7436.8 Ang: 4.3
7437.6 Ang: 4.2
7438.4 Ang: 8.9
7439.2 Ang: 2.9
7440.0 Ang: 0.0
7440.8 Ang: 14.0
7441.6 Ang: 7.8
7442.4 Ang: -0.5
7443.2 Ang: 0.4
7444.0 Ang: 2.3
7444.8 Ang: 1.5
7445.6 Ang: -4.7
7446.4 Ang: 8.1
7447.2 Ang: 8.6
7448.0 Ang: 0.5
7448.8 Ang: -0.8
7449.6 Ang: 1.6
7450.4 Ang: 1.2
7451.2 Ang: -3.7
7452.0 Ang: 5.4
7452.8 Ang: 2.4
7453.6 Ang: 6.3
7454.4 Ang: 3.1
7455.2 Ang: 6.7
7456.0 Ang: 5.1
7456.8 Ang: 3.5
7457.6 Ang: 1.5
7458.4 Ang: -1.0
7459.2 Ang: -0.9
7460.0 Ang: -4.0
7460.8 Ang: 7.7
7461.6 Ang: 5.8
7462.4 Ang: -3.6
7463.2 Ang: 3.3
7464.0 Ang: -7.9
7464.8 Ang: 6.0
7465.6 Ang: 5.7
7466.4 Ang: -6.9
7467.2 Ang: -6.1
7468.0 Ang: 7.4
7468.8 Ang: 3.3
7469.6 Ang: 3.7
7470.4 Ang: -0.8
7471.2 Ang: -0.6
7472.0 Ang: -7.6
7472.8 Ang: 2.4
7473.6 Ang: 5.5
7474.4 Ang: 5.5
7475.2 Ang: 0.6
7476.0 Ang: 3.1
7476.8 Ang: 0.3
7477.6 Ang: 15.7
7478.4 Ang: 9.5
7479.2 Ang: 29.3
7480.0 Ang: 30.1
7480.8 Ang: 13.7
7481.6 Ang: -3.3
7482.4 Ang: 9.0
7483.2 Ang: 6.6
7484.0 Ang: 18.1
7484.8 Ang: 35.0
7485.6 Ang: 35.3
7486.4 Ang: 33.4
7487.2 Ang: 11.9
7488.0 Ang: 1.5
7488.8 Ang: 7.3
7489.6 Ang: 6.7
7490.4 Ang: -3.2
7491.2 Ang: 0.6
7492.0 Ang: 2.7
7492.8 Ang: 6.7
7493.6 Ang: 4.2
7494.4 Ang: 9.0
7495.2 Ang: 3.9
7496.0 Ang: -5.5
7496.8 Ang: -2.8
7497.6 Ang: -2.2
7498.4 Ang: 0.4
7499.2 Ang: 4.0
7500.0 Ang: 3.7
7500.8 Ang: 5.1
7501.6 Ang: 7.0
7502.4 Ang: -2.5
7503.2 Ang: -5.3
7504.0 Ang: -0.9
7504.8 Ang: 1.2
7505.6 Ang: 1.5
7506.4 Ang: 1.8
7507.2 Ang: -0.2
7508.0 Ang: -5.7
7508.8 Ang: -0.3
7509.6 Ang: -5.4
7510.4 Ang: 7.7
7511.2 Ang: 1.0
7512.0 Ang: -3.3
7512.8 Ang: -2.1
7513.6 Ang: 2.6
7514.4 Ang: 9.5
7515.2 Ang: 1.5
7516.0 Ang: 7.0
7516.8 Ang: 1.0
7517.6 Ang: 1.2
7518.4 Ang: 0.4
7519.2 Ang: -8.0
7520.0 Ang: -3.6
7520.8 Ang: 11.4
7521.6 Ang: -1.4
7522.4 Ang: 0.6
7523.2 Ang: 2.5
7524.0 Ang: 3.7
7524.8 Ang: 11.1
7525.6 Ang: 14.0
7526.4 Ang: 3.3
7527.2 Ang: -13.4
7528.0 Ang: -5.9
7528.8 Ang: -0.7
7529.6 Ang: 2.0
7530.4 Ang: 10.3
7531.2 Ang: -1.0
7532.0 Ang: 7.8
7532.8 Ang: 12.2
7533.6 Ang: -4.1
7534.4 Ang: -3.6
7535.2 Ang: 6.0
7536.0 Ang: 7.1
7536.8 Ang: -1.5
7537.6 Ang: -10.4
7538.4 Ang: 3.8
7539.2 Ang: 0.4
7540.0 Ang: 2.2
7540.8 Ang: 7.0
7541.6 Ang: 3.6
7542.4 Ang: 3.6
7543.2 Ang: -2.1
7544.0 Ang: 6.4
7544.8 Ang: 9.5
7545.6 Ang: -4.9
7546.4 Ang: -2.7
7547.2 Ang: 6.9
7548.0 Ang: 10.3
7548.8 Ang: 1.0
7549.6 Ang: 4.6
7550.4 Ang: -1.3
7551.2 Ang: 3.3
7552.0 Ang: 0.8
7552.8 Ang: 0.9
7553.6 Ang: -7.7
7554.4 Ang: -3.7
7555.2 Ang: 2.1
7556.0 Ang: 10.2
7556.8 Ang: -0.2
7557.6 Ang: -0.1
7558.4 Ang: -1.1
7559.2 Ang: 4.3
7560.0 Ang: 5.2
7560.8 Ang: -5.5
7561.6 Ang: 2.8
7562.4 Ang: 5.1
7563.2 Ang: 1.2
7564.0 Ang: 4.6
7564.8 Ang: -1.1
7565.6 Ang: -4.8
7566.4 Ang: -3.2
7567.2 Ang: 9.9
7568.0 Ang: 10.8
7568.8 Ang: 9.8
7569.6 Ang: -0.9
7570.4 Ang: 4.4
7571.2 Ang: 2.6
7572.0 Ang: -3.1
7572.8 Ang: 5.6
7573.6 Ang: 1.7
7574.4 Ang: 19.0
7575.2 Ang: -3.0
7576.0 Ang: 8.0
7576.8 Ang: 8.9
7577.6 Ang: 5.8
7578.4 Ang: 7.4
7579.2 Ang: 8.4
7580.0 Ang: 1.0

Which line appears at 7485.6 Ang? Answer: [O II]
